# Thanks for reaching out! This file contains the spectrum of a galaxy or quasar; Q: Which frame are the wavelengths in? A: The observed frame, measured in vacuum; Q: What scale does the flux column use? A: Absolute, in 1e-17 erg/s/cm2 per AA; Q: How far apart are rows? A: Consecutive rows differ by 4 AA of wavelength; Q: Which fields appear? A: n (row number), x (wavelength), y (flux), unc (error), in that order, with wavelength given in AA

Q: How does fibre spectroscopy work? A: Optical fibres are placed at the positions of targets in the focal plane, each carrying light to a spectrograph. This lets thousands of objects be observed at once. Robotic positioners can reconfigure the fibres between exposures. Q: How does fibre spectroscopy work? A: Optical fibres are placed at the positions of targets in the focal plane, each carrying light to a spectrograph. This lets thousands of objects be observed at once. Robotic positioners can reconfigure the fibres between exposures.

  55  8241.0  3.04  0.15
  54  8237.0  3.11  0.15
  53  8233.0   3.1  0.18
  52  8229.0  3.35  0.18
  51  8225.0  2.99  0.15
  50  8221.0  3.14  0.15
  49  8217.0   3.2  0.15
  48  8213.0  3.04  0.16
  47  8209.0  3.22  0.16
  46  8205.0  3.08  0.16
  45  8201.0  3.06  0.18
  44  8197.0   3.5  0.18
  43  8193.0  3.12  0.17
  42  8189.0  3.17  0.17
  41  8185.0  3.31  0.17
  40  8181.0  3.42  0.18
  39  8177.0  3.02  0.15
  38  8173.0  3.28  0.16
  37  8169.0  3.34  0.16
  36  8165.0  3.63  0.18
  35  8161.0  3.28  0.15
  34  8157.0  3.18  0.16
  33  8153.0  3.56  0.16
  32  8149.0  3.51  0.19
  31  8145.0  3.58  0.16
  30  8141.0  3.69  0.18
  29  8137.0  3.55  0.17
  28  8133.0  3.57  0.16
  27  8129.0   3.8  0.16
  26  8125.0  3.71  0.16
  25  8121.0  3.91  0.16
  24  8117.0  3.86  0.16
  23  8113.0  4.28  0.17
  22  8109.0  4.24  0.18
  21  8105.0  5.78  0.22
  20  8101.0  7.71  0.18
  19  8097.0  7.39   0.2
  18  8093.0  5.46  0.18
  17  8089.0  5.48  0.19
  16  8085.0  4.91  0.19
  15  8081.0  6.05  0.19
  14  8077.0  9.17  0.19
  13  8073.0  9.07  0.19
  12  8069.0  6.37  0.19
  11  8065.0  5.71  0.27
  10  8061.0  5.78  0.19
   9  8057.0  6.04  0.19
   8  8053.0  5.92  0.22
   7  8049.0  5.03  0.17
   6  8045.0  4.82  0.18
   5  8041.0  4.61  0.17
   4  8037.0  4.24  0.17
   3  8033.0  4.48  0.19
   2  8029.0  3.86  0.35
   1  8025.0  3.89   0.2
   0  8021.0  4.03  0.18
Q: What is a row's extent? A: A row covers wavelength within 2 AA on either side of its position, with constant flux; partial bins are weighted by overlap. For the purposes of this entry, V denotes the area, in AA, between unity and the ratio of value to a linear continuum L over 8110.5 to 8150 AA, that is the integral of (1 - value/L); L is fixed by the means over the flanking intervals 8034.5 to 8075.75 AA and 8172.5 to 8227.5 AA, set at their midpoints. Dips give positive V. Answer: 6.10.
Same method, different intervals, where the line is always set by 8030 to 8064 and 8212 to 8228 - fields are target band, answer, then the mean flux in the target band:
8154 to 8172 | 1.9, 3.36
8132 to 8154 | 2.3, 3.58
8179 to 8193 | 0.9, 3.27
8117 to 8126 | 0.9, 3.83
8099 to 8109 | -4.0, 6.24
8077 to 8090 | -3.8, 6.05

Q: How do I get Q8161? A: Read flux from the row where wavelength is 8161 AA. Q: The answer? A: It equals 3.28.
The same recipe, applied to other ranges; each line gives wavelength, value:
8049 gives 5.03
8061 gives 5.78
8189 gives 3.17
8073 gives 9.07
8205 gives 3.08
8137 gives 3.55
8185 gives 3.31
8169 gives 3.34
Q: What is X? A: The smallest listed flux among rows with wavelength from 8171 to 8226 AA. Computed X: 2.99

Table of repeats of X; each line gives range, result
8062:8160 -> 3.18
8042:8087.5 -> 4.82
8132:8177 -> 3.02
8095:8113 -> 4.24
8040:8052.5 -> 4.61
